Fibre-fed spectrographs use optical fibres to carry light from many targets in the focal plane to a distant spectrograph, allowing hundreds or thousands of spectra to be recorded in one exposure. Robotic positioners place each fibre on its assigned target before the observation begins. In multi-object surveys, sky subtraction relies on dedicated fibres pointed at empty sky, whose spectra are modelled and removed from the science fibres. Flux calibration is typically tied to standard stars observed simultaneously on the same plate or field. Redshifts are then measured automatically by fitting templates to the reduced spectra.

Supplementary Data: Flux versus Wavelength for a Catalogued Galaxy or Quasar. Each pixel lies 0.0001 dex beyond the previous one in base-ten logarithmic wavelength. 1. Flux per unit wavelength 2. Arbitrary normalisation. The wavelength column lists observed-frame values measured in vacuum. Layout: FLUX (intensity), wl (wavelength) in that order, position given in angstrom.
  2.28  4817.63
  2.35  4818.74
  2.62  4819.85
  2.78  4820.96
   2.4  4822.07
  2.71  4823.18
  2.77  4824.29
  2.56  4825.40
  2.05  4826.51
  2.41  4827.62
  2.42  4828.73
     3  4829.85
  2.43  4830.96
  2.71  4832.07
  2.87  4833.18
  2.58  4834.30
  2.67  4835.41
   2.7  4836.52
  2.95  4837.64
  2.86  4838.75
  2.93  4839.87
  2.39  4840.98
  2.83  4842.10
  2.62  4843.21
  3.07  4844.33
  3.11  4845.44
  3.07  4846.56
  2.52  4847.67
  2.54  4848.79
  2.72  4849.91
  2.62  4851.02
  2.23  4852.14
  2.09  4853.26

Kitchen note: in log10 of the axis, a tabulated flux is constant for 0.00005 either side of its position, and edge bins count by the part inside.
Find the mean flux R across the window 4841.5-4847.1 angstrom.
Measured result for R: 2.93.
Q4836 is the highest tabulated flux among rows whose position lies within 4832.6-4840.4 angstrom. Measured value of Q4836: 2.95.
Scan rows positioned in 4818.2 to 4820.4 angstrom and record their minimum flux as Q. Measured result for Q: 2.35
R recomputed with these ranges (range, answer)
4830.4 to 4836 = 2.66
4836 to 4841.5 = 2.77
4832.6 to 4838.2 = 2.75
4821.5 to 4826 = 2.61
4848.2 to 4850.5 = 2.63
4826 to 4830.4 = 2.47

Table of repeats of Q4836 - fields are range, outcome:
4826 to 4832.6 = 3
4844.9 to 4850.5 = 3.11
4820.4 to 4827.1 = 2.78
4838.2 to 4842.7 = 2.93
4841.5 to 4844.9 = 3.07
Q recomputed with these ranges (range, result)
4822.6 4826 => 2.56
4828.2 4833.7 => 2.42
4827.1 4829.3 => 2.41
